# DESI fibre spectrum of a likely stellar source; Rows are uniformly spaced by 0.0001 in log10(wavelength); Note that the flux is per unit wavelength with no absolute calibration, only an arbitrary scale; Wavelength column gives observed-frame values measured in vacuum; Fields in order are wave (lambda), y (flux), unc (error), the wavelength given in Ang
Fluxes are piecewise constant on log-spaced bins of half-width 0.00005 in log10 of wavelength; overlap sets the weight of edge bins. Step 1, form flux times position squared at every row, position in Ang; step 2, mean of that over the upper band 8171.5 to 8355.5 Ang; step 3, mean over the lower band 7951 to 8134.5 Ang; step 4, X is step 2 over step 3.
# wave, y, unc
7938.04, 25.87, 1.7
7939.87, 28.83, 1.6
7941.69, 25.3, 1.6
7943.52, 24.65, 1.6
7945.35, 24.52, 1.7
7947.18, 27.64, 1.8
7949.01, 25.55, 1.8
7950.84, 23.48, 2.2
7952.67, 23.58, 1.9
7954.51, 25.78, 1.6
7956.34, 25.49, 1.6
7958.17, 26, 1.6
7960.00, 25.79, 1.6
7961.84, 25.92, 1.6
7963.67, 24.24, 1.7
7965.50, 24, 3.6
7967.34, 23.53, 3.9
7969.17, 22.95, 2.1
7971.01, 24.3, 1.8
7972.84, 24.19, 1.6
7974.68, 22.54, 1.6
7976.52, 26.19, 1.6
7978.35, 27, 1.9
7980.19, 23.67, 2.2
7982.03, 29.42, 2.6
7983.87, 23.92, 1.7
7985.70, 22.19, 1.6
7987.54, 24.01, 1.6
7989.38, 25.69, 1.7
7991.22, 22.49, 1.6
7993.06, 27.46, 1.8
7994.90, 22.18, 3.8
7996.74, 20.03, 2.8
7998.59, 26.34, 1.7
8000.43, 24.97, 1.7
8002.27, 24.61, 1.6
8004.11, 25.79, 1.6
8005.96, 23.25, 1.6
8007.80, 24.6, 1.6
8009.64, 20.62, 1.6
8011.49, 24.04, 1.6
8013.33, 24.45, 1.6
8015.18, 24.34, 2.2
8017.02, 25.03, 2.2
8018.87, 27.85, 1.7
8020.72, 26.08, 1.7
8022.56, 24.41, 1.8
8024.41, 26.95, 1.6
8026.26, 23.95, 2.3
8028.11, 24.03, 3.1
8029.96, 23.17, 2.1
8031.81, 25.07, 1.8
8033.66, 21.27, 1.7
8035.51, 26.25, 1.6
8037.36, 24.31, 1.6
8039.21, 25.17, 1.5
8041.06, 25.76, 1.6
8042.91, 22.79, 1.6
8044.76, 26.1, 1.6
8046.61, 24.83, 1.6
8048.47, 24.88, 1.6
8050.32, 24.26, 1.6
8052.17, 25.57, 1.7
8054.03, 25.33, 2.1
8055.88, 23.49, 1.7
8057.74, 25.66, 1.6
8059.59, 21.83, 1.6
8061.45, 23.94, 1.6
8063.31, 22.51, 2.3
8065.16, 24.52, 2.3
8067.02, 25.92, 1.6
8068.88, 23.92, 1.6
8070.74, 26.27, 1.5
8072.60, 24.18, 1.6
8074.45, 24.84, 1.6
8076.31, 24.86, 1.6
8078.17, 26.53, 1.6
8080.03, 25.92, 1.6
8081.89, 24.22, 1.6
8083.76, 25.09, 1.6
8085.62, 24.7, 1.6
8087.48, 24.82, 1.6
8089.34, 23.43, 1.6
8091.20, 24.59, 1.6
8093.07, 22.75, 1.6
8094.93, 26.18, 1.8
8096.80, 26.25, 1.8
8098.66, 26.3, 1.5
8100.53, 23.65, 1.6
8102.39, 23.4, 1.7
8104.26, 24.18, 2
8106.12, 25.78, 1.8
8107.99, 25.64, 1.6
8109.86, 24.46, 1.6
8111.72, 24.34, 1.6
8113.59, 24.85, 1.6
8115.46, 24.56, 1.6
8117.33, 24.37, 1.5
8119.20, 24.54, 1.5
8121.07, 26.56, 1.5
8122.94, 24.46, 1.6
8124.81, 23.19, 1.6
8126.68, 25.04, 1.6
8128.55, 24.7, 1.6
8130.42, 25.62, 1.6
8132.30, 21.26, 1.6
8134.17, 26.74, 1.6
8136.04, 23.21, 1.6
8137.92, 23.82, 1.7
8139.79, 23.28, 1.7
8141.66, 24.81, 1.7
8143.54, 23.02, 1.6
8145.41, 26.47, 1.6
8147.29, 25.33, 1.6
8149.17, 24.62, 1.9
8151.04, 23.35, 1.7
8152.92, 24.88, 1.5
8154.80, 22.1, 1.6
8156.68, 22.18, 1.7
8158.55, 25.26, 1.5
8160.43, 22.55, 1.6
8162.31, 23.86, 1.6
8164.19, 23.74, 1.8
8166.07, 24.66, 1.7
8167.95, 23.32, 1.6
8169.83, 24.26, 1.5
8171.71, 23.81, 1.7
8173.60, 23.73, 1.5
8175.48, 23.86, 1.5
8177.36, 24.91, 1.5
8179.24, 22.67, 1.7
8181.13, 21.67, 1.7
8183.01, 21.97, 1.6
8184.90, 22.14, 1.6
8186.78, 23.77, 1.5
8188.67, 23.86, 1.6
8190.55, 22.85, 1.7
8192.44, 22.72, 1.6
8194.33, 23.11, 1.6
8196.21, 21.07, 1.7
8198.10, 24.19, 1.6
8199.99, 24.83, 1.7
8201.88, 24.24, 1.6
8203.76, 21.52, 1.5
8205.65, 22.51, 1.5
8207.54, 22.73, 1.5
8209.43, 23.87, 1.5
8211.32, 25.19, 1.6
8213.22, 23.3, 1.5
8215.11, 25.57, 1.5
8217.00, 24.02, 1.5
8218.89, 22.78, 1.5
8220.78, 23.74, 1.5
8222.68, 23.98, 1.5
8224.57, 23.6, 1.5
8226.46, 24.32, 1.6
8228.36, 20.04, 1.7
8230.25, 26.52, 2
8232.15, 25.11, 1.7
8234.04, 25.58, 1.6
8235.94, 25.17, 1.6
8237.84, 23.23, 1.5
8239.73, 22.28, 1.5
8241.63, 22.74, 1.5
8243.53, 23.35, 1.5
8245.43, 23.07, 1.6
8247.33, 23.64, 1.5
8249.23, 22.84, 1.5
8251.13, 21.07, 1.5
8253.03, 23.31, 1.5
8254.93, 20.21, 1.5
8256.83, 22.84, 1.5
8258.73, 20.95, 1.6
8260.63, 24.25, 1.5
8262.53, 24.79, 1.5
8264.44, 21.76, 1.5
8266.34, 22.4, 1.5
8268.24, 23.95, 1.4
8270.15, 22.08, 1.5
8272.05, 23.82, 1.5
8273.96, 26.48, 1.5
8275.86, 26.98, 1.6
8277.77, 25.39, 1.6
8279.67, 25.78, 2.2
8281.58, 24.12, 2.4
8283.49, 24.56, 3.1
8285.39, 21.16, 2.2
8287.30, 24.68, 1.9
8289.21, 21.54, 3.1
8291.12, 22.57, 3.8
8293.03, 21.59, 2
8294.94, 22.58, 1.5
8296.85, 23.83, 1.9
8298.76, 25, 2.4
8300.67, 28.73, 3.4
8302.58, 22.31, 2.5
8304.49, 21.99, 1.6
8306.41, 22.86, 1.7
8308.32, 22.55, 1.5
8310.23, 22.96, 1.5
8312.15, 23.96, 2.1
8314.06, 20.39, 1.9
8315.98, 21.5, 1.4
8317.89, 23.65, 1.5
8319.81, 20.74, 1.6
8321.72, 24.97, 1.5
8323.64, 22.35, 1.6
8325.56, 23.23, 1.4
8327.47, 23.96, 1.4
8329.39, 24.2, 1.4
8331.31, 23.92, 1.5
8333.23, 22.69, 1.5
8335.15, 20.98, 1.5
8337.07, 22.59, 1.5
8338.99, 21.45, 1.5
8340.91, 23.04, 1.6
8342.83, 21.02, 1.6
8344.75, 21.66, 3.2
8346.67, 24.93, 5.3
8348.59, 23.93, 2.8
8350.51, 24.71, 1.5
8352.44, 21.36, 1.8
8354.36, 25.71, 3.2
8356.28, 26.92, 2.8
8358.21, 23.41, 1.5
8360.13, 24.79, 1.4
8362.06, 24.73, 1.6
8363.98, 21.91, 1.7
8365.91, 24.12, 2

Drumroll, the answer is 1.00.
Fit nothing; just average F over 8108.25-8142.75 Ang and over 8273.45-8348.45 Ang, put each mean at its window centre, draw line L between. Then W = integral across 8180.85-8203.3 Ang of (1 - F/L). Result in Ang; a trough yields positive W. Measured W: 0.9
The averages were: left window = 24.5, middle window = 23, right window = 23.3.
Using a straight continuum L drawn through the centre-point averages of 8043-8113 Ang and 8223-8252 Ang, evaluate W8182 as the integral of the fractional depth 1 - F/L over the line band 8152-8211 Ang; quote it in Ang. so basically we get 1.48 Ang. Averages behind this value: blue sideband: 24.7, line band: 23.3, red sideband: 23.5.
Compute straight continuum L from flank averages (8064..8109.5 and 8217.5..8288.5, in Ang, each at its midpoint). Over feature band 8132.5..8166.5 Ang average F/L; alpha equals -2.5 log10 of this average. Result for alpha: 0.02 mag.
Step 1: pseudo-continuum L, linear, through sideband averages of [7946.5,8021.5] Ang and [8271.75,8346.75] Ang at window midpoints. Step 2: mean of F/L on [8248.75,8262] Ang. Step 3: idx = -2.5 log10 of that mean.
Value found 0.06 mag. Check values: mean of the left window 24.6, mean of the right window 23.3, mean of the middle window 22.3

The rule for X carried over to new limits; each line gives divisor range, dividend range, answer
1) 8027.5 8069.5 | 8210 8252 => 1.02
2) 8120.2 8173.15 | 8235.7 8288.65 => 1.00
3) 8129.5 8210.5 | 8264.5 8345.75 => 1.02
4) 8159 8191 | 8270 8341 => 1.03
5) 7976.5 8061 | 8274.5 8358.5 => 1.02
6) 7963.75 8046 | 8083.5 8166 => 1.03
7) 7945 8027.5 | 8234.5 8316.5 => 1.01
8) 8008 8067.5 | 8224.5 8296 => 1.01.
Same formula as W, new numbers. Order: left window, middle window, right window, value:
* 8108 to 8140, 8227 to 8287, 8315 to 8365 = 0.4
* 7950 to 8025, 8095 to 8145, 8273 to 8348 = -1.1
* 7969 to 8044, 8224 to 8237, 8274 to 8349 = -0.4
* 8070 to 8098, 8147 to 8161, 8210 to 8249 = 0.4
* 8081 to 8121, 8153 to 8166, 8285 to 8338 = 0.4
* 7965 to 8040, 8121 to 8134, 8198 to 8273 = -0.3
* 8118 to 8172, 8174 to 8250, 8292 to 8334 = 1.0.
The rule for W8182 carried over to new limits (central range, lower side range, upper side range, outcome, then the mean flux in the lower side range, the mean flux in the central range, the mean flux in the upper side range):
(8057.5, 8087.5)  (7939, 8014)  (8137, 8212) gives -0.67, 24.7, 24.7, 23.6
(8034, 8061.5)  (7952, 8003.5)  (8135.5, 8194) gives -0.45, 24.6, 24.6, 23.6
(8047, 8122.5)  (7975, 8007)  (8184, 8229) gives -2.06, 24.6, 24.7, 23.4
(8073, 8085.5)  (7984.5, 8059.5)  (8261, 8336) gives -0.48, 24.5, 25.2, 23.4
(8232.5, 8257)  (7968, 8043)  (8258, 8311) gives 0.71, 24.5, 23.1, 23.6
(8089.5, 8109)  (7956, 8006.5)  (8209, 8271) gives -0.64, 24.6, 24.8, 23.4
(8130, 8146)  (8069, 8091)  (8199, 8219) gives 0.16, 24.9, 24.2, 23.7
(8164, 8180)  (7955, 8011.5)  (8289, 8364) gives -0.09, 24.4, 23.9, 23.2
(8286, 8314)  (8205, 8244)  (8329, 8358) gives 0.25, 23.8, 23.2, 23.3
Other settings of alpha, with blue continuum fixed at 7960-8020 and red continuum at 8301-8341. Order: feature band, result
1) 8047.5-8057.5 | -0.03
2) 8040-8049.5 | -0.03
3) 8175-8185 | 0.03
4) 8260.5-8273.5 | -0.01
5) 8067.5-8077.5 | -0.04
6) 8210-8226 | -0.03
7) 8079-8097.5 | -0.04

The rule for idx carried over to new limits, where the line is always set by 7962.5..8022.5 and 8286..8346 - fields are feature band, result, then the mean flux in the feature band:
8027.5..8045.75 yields -0.01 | 24.4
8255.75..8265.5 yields 0.01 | 22.9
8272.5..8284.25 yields -0.11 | 25.5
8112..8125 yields -0.04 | 24.7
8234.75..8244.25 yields -0.01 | 23.4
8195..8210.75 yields 0.01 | 23.2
